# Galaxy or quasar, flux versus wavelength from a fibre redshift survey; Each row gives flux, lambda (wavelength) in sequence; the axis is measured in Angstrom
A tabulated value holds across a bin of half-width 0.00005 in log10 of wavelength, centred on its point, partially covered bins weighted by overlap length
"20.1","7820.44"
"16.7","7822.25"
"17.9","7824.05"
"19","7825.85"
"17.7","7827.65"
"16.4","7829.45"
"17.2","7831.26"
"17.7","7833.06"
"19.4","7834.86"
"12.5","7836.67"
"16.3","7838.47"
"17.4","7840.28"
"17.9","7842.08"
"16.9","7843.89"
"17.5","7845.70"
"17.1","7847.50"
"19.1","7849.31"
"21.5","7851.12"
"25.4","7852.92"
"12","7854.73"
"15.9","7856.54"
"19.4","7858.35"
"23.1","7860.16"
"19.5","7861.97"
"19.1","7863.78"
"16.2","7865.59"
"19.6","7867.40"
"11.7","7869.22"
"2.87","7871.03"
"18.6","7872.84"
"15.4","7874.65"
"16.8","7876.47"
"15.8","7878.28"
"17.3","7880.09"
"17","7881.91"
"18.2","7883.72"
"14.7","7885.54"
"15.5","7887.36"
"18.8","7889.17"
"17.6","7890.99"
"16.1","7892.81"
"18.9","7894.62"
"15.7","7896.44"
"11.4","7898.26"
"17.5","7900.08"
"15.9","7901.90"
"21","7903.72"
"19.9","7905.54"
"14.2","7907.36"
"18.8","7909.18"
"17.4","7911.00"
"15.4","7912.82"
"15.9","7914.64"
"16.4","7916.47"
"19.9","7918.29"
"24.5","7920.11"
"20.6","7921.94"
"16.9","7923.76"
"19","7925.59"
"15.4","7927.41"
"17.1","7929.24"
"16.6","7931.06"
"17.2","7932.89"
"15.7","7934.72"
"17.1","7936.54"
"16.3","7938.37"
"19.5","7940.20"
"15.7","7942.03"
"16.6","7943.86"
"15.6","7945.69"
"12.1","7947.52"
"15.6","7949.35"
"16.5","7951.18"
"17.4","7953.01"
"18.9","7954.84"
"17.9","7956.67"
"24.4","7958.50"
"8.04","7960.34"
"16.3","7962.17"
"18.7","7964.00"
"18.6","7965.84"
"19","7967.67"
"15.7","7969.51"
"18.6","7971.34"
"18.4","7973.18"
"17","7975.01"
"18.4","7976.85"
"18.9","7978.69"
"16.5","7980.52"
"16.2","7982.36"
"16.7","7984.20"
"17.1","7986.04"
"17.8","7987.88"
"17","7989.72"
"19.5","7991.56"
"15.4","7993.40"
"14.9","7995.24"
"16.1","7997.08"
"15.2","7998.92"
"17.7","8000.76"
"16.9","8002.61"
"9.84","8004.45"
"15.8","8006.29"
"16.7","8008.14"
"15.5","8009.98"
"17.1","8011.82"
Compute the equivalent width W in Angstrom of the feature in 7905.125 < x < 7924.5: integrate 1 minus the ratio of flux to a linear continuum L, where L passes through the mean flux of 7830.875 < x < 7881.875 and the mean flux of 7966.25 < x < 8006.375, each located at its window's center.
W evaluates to -1.3 Angstrom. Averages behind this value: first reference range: 17.1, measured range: 18.1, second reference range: 16.8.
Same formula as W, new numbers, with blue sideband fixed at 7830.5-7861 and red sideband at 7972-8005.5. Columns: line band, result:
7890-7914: 0.79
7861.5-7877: 2.10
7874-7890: 0.95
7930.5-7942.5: 0.16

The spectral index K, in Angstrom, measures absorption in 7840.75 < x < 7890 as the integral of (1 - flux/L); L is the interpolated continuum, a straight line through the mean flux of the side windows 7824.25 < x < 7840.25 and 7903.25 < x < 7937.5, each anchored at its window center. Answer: 0.6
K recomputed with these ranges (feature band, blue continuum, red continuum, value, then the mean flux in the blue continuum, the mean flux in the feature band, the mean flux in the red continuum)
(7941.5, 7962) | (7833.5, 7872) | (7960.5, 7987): 1.2 Angstrom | 17.2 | 16.3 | 17.3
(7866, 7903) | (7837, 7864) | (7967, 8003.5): 4.7 Angstrom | 18.4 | 15.8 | 17.1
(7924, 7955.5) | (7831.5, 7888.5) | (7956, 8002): 1.0 Angstrom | 17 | 16.6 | 17.2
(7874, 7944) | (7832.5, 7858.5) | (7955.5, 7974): 1.8 Angstrom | 17.7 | 17.2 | 17.6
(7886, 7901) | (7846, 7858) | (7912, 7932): 1.5 Angstrom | 18.5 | 16.4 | 18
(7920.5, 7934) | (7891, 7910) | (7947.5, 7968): -0.6 Angstrom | 17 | 17.8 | 17.1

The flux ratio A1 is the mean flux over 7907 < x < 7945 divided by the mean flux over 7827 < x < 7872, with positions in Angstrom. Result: 1.02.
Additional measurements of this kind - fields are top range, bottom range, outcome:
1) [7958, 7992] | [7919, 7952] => 1.02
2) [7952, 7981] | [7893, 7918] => 1.05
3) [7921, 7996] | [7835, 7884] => 1.00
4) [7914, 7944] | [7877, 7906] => 1.05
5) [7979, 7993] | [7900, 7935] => 0.97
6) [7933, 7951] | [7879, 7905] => 0.95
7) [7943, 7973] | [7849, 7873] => 0.97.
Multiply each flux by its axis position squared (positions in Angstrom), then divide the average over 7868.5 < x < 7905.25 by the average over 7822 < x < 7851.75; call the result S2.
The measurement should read 0.9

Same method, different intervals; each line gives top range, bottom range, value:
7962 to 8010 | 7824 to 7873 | 1.01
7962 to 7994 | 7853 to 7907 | 1.08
